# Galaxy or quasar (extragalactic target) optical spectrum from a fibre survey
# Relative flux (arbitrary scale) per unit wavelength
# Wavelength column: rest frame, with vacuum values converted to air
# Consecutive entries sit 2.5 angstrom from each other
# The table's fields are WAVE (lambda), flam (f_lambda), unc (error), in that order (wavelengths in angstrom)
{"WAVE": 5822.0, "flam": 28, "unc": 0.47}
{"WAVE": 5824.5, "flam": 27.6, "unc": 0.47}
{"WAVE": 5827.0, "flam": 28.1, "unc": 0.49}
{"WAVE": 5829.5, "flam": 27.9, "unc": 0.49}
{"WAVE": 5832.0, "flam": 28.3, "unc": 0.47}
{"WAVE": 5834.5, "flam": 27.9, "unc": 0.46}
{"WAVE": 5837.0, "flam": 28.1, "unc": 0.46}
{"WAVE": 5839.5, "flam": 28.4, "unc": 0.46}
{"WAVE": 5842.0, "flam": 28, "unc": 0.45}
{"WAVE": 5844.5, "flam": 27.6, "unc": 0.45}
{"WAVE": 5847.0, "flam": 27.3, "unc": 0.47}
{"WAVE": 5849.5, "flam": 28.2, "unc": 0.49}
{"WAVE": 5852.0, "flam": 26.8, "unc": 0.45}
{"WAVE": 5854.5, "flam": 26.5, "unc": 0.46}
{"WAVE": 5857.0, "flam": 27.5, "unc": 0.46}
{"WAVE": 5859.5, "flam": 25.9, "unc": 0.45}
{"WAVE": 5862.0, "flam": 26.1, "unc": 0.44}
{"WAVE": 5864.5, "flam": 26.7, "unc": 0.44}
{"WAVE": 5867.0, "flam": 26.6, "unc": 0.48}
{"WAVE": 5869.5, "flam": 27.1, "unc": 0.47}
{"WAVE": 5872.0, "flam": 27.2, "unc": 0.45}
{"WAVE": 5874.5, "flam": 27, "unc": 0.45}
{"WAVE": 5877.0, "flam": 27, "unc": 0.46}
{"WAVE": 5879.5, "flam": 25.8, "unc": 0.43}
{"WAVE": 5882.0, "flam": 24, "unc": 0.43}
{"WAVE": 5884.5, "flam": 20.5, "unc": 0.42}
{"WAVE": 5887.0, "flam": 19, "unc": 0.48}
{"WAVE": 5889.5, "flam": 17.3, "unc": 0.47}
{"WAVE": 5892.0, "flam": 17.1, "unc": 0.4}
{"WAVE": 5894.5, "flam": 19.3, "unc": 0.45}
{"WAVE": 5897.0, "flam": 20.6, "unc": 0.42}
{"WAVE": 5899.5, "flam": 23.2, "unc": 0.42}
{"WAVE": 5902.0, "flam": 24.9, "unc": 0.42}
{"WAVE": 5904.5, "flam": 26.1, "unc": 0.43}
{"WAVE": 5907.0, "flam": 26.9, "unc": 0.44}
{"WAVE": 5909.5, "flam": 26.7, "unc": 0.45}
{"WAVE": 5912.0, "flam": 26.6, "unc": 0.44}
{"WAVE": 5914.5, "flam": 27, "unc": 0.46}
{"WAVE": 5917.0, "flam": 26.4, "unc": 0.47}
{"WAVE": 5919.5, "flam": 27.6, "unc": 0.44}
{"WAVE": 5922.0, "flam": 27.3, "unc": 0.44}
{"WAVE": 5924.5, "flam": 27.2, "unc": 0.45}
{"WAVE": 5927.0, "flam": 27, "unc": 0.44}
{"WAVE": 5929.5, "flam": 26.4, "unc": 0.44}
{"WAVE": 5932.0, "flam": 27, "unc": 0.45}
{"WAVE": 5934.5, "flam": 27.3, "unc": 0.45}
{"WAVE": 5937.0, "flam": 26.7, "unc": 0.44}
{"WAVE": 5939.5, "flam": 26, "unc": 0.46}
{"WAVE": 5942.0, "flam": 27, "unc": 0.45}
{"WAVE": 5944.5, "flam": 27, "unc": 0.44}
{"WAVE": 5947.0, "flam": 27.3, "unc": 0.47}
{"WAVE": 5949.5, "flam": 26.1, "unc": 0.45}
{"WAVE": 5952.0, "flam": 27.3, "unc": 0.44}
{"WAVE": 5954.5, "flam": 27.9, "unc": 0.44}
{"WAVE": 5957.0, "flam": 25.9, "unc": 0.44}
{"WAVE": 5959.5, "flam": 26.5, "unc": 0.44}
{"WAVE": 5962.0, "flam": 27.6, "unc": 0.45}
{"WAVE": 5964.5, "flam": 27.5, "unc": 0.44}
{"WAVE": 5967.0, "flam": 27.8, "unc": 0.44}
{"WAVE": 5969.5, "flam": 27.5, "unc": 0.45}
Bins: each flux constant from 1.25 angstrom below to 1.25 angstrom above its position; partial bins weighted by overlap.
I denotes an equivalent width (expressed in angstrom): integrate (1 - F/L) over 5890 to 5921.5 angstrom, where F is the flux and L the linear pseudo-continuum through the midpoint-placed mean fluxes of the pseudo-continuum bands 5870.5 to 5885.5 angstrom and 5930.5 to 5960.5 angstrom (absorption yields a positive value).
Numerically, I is 2.1 angstrom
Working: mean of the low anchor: 25.4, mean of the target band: 24.3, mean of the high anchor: 26.8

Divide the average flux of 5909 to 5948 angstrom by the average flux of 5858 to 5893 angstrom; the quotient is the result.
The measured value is 1.1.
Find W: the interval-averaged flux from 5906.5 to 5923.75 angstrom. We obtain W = 26.9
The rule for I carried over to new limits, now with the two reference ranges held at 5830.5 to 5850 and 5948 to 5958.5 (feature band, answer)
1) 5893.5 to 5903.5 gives 1.9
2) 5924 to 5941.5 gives 0.1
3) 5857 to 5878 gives 0.7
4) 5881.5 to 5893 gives 3.4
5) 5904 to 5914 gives 0.2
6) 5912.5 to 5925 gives 0.0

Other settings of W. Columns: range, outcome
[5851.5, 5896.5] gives 24.2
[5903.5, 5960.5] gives 26.8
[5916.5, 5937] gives 27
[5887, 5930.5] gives 24.4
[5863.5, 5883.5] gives 26.3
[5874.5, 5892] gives 22.2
